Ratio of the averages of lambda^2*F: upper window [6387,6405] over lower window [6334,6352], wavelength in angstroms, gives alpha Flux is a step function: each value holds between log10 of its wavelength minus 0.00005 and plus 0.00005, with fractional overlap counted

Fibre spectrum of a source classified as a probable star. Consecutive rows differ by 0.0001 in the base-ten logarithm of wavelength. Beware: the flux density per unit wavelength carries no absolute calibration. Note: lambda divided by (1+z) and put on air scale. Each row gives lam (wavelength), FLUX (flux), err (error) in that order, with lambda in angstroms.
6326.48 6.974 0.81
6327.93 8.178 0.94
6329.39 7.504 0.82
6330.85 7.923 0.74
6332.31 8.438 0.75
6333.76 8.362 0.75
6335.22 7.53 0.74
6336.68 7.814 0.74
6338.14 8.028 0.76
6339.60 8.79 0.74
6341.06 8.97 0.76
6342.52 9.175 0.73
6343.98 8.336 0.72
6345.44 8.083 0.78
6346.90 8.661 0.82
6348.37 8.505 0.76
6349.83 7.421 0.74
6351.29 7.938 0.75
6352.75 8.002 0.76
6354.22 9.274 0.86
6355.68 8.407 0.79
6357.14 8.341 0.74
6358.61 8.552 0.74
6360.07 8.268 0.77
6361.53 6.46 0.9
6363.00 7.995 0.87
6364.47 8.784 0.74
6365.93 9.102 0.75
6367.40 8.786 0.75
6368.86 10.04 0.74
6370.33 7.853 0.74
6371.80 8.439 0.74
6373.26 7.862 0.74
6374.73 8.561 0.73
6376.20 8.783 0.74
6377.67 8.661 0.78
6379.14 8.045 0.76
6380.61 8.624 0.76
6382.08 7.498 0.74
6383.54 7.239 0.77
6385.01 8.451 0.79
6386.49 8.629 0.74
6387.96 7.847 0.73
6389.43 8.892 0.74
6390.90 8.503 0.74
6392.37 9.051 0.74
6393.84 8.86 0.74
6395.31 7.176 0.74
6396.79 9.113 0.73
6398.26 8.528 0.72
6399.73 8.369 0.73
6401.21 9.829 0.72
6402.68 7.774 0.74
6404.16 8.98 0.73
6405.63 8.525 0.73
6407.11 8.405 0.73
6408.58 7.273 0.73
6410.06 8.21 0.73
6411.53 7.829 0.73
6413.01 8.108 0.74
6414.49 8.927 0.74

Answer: 1.05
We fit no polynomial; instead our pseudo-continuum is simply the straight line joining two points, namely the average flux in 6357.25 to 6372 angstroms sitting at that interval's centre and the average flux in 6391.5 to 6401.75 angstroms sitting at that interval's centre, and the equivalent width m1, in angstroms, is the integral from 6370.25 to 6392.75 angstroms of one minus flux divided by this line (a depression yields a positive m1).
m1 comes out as 0.6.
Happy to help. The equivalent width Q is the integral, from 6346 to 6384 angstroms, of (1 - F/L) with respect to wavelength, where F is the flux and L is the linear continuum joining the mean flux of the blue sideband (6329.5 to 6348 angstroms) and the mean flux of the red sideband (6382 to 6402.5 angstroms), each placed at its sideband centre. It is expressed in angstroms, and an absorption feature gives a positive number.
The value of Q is 0.3 angstroms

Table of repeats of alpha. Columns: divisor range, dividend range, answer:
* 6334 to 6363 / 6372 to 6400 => 1.03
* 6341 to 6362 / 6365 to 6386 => 1.02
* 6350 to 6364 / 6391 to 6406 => 1.08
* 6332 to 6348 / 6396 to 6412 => 1.03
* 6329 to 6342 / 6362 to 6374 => 1.06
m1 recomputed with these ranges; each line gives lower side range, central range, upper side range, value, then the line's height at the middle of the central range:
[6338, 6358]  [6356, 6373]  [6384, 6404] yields 0.1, 8.47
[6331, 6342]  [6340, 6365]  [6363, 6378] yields 0.4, 8.45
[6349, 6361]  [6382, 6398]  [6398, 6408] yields 0.3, 8.52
